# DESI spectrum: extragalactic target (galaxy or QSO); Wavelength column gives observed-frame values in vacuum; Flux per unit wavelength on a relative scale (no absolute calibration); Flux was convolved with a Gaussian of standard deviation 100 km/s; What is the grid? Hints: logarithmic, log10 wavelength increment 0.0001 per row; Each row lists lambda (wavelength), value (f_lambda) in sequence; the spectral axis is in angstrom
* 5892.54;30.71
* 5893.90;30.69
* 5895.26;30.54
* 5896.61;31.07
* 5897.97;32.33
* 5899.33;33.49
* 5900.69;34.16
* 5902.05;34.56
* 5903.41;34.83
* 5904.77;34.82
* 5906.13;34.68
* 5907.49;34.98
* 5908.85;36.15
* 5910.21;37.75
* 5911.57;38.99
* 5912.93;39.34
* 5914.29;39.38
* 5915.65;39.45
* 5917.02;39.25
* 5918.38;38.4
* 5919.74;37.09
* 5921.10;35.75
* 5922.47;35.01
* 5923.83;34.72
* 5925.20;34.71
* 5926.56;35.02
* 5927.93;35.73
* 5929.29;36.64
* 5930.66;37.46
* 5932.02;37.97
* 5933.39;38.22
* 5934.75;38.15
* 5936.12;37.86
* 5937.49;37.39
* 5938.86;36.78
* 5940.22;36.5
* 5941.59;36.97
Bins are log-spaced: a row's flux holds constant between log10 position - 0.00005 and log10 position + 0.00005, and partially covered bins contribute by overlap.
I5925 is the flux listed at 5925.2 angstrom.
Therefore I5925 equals 34.71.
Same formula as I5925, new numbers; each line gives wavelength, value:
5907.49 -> 34.98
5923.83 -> 34.72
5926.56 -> 35.02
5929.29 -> 36.64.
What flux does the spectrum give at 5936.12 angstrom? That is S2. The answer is 37.86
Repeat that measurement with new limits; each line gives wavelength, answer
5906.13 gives 34.68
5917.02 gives 39.25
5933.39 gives 38.22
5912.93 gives 39.34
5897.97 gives 32.33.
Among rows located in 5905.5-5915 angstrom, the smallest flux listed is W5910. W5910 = 34.68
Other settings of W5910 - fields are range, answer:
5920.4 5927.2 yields 34.71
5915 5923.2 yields 35.01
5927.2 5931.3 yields 35.73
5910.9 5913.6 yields 38.99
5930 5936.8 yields 37.46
